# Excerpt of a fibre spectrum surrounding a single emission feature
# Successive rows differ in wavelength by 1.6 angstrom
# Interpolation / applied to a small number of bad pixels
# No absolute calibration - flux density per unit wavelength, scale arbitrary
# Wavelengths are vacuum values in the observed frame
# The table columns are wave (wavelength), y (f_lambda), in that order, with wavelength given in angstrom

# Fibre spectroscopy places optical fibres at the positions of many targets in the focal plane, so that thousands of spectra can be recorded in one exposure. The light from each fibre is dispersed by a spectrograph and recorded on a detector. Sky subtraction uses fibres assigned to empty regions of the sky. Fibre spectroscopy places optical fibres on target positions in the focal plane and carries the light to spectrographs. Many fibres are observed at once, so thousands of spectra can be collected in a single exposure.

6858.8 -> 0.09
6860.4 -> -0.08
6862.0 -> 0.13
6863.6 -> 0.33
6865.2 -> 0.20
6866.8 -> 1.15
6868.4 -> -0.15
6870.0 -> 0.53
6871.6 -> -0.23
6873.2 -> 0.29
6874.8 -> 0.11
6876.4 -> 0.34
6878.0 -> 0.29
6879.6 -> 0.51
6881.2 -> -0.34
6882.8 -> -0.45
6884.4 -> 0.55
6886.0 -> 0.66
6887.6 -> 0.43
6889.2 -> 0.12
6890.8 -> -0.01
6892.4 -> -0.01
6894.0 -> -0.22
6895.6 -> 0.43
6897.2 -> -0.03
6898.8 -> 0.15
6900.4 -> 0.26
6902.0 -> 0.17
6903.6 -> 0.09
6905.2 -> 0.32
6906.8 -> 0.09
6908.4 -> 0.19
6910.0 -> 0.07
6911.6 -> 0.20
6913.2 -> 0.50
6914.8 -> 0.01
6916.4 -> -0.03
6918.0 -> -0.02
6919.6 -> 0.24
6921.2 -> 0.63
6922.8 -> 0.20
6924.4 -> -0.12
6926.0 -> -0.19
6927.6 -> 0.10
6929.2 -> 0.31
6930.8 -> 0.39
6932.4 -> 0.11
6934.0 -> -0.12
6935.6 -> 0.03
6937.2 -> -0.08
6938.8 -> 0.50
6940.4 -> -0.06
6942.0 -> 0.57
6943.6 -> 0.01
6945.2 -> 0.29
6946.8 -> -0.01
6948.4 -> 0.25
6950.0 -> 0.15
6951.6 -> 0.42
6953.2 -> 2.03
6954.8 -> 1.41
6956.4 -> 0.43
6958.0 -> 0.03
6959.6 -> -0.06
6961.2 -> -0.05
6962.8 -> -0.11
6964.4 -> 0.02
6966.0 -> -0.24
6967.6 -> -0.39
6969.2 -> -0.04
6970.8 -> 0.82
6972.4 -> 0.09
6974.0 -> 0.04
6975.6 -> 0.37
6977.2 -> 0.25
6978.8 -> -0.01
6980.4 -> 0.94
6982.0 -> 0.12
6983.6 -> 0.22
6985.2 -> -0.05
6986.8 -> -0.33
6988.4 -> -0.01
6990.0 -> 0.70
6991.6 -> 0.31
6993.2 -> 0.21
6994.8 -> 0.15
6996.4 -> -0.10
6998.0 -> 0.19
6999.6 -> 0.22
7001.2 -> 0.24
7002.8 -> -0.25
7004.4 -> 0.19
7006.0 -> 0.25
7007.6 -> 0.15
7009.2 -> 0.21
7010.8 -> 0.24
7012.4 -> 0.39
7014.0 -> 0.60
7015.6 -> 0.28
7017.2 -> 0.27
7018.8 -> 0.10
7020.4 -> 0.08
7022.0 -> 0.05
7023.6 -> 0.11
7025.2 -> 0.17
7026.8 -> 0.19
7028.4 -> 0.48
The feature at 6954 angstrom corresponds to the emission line [O III] 5007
